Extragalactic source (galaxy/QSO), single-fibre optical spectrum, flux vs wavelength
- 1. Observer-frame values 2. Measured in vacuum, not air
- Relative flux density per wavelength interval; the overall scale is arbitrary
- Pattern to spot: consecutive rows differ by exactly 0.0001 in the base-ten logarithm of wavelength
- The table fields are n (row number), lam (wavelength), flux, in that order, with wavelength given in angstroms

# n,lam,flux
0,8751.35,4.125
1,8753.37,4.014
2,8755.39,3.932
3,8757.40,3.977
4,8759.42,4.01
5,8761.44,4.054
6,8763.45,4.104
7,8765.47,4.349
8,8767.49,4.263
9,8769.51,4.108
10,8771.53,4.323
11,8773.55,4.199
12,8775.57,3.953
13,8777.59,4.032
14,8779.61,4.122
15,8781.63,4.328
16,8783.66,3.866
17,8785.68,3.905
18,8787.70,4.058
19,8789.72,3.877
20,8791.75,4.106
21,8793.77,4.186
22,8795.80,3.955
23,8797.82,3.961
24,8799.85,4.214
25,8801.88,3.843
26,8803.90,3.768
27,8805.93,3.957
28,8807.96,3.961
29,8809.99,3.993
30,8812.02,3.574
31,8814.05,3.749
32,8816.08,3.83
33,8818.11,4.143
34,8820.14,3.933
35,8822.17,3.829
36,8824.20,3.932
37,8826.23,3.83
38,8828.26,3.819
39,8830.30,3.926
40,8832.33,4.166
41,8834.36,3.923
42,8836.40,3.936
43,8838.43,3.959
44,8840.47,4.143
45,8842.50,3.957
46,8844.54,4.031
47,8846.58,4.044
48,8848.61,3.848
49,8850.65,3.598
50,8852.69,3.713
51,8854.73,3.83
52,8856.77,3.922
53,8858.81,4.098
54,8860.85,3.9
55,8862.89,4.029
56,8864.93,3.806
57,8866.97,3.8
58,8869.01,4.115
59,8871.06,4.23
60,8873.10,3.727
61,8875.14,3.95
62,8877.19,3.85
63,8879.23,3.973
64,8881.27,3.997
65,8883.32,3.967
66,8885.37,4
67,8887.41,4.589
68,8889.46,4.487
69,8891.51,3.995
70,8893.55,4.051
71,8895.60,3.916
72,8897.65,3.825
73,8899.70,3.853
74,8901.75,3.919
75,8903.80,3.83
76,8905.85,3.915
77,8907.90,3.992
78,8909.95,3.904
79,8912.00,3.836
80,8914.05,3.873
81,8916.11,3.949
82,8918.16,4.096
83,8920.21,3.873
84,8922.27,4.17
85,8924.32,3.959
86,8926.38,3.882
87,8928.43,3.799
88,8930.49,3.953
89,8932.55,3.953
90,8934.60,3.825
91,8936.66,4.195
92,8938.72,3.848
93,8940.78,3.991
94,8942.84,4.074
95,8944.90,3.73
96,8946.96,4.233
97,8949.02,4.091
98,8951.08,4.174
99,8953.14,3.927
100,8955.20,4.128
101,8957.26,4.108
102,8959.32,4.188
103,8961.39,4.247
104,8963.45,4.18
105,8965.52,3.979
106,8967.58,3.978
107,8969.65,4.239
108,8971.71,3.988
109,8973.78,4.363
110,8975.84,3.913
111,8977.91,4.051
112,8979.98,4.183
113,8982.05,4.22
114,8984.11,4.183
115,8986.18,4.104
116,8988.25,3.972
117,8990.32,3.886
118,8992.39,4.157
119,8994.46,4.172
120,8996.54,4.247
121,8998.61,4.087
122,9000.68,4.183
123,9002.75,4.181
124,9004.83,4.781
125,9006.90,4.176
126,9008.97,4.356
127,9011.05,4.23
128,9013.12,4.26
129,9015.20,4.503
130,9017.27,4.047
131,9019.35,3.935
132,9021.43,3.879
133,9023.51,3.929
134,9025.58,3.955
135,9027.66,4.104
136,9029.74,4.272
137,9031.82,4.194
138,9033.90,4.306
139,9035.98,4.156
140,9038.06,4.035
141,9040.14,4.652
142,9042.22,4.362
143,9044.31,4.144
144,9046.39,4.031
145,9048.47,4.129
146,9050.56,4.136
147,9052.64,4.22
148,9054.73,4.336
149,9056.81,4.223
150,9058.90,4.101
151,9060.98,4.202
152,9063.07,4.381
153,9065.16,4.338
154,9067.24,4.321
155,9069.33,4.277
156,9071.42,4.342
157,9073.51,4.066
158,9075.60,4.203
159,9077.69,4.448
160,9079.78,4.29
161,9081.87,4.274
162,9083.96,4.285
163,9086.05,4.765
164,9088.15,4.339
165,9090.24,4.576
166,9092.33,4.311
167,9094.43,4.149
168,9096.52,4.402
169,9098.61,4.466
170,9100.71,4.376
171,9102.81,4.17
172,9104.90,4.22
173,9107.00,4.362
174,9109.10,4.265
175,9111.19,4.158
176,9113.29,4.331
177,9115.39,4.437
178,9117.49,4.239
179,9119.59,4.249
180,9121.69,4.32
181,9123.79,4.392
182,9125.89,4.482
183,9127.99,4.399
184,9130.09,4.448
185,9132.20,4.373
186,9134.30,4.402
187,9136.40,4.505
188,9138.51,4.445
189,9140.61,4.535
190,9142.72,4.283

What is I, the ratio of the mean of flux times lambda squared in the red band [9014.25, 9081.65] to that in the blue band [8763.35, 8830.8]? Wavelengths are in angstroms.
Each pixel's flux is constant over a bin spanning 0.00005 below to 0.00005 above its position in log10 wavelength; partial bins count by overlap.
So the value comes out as 1.1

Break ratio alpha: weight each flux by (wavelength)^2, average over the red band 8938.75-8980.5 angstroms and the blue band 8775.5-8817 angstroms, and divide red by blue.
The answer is 1.1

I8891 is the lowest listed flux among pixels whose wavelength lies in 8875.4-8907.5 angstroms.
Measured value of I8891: 3.825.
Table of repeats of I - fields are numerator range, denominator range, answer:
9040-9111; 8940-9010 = 1.06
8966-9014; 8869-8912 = 1.07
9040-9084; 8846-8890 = 1.12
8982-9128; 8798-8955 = 1.12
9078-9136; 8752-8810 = 1.16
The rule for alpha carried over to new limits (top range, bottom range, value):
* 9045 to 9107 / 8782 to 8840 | 1.15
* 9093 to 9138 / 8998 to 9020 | 1.04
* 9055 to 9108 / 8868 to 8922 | 1.13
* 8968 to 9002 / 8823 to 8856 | 1.09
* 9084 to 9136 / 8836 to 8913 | 1.16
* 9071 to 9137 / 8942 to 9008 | 1.08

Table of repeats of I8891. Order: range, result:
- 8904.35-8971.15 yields 3.73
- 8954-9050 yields 3.879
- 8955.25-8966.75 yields 3.979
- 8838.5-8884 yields 3.598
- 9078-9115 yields 4.149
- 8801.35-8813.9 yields 3.574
